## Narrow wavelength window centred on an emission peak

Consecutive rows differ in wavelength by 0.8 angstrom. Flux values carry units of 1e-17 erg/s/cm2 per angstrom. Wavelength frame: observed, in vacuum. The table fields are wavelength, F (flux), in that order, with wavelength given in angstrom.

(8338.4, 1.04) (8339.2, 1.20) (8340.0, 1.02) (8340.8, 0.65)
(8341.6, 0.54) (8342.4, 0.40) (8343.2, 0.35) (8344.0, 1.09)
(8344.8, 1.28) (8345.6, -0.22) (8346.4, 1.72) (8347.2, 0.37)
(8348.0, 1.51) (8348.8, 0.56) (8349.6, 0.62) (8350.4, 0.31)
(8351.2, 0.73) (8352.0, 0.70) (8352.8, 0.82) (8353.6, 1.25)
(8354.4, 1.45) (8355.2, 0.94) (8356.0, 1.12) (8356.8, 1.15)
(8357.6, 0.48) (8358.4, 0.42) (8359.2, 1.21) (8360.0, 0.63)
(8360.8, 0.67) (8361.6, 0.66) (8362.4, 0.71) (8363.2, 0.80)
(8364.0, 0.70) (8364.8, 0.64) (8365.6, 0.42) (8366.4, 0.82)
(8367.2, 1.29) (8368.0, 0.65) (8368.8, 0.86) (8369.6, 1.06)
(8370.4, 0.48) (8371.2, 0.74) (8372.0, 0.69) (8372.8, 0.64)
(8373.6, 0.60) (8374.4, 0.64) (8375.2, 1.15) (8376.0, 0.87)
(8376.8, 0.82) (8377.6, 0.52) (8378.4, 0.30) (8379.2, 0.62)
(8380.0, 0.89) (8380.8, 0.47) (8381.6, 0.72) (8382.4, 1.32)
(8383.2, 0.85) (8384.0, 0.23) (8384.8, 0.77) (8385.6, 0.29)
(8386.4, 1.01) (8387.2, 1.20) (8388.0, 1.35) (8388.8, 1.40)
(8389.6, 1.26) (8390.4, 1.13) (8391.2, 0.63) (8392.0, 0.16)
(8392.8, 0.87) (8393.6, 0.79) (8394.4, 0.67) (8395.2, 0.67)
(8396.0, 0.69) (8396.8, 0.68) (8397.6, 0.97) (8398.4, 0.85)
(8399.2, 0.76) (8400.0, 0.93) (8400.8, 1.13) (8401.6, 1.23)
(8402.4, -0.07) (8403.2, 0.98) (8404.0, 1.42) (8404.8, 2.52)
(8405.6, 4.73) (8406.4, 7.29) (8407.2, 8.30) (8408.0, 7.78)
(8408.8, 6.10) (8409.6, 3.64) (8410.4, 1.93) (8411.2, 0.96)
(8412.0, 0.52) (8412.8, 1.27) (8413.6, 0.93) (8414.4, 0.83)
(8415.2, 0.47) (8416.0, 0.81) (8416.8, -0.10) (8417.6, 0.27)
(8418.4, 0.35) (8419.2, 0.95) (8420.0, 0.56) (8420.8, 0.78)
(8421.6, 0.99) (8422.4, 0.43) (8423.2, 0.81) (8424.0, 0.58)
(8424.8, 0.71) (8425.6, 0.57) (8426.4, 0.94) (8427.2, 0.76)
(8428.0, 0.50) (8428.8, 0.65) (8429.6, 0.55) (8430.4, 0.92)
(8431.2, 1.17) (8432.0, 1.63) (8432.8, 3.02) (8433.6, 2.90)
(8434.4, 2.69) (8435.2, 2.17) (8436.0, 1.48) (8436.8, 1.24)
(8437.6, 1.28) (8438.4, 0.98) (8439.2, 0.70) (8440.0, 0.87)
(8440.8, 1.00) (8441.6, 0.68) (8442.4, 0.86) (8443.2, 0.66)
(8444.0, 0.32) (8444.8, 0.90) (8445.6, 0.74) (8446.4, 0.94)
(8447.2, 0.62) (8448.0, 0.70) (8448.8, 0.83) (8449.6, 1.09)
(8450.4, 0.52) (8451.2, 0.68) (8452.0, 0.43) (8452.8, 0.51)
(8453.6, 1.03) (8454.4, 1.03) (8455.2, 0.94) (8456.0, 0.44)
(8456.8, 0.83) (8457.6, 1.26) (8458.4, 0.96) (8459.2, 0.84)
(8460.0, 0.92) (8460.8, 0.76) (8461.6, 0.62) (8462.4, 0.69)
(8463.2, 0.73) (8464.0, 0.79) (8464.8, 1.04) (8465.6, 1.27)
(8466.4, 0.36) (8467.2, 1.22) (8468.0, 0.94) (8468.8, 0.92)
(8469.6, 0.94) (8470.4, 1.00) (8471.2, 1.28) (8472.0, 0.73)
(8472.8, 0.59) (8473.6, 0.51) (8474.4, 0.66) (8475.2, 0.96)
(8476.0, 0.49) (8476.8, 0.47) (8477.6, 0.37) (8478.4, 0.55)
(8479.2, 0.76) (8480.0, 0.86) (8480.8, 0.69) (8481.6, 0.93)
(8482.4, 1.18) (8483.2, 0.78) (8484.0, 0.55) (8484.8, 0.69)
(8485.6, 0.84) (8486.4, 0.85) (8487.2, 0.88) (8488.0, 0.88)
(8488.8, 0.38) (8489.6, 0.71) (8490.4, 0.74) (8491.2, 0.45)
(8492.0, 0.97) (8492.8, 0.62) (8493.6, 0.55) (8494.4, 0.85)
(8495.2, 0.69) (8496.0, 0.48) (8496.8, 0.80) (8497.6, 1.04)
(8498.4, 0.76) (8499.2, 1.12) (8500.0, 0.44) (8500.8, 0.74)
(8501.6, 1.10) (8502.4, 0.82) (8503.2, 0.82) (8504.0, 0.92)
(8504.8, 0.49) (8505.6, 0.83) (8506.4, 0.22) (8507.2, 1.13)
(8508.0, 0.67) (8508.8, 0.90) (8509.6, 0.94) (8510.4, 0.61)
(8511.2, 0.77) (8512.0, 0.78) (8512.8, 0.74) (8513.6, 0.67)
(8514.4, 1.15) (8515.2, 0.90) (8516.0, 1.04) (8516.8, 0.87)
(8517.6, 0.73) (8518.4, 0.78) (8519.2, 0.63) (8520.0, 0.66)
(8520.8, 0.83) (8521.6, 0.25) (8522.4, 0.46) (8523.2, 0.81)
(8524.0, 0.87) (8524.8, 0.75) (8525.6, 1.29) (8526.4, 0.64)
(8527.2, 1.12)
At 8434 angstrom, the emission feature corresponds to [N II]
